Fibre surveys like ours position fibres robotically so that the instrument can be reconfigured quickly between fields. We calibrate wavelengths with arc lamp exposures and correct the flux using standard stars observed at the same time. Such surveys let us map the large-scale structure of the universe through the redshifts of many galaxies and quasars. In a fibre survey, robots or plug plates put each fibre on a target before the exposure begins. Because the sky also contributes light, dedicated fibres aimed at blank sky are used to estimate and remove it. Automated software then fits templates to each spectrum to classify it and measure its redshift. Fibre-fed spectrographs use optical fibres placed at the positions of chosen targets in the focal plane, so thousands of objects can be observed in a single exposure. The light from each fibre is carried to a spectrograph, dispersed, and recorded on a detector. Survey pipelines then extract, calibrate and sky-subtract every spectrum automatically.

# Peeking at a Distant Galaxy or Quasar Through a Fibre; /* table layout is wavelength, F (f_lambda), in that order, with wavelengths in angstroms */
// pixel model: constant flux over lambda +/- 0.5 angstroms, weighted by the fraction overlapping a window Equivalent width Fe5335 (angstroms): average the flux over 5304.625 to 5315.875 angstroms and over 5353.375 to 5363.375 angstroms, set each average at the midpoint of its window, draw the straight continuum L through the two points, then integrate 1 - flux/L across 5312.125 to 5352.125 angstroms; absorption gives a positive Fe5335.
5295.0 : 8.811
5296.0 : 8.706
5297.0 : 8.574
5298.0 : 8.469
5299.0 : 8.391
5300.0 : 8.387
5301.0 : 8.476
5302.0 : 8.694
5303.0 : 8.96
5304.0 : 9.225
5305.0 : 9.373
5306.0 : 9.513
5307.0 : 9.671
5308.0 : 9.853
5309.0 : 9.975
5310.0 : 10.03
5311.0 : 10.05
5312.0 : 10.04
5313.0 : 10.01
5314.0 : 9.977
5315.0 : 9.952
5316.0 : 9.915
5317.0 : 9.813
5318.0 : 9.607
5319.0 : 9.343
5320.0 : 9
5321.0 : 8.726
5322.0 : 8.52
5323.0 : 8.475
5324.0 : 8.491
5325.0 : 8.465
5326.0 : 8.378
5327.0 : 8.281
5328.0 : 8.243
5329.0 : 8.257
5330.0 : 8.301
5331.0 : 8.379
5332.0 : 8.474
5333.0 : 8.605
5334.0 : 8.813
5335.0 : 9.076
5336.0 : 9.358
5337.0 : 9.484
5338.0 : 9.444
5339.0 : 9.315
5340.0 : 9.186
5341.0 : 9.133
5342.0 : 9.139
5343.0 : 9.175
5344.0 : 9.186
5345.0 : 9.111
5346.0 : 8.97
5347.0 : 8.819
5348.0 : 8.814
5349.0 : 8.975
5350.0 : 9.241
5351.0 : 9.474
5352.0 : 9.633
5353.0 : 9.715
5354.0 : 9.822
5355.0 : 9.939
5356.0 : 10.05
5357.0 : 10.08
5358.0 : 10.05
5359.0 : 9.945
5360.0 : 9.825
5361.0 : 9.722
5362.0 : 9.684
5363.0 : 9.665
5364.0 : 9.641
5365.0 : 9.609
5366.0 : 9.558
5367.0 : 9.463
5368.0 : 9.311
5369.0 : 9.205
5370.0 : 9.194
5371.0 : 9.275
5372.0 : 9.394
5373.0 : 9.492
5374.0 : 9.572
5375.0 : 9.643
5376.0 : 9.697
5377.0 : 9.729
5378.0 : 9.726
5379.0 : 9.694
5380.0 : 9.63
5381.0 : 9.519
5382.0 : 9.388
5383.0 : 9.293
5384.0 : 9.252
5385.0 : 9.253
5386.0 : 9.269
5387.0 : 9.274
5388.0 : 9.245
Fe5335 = 3.36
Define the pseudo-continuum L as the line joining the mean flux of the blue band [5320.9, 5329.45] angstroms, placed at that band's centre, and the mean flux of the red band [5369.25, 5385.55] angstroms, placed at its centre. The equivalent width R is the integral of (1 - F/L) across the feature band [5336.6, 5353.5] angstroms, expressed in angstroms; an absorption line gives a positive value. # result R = -0.8 angstroms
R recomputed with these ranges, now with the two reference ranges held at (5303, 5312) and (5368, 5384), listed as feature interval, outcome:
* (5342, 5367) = 0.1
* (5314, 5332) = 1.5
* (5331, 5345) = 0.8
